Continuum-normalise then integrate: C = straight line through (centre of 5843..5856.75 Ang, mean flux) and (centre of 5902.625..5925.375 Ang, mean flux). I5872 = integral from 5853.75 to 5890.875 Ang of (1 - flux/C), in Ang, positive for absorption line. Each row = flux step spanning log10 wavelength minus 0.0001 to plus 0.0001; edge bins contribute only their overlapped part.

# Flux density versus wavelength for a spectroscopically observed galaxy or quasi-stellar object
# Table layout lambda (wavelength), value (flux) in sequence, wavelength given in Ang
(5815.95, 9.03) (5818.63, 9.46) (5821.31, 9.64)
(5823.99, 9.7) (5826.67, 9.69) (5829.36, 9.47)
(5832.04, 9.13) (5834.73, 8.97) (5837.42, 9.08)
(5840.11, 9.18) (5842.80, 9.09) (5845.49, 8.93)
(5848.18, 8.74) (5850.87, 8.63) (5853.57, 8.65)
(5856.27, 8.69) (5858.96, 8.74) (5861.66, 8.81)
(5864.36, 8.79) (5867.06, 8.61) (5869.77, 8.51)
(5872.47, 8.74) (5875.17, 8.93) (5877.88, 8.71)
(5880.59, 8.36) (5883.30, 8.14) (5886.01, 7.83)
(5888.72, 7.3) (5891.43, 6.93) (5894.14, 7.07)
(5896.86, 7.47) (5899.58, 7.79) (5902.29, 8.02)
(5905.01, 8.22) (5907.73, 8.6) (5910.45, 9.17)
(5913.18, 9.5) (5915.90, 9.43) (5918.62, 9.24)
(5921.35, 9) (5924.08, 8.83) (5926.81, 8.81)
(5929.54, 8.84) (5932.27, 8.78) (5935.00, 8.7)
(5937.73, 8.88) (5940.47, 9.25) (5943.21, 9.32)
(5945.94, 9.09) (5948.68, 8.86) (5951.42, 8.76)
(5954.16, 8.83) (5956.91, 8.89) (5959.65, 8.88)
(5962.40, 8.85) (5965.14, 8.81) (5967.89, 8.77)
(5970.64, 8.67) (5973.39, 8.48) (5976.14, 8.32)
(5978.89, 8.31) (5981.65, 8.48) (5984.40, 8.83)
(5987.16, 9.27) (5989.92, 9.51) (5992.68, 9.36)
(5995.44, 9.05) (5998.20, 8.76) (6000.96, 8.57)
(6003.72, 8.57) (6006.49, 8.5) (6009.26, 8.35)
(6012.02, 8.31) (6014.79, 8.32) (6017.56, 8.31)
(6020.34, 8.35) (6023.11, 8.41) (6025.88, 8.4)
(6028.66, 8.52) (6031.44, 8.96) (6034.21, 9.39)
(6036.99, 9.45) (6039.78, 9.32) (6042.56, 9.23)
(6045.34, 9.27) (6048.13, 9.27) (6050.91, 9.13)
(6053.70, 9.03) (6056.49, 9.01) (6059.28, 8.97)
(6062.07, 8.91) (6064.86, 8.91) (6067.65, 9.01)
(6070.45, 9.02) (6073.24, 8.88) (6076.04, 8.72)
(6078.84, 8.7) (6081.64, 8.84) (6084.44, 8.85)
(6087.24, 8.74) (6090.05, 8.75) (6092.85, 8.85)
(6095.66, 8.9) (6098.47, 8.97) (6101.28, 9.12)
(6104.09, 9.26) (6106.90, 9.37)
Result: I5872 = 1.6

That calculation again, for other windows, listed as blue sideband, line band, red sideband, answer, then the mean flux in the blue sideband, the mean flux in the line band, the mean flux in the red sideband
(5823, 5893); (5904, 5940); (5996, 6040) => -1.09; 8.69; 8.94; 8.65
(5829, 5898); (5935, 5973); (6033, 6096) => -0.70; 8.51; 8.89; 9.01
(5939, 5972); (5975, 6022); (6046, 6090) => 1.39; 8.91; 8.66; 8.93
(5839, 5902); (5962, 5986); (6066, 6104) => 0.02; 8.37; 8.61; 8.89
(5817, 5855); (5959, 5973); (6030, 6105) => 0.48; 9.16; 8.77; 9.01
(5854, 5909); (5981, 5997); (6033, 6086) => -0.71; 8.22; 9.11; 9.05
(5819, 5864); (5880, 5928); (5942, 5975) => 3.40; 9.07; 8.32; 8.85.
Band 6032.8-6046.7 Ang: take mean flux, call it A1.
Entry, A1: 9.33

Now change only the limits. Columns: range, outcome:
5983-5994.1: 9.24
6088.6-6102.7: 8.91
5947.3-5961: 8.84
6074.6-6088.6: 8.77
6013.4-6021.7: 8.32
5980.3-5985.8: 8.66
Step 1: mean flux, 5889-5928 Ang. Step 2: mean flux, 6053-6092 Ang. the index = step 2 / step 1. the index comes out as 1.1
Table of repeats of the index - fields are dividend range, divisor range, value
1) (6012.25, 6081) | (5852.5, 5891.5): 1.05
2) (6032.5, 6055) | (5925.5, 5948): 1.03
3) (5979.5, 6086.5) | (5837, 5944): 1.03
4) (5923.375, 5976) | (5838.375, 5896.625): 1.05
